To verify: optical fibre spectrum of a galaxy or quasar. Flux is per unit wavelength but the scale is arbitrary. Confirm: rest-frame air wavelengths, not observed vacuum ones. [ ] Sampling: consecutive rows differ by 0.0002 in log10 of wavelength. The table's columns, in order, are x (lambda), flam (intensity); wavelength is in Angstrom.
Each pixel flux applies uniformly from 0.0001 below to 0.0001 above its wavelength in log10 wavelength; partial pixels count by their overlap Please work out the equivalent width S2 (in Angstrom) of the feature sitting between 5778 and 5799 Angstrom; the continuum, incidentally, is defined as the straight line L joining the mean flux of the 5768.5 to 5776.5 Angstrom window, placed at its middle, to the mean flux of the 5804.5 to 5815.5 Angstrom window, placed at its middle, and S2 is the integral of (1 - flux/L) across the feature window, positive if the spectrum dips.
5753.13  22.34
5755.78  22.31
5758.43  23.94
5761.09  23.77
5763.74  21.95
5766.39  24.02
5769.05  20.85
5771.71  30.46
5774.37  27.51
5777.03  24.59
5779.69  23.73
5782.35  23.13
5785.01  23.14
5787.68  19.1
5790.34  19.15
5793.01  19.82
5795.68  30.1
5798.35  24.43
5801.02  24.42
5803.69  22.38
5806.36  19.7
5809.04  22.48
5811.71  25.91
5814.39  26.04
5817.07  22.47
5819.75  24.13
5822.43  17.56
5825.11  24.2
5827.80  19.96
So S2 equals 2.0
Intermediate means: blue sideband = 26.6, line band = 22.8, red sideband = 23.4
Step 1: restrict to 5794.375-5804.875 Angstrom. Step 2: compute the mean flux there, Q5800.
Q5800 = 25.4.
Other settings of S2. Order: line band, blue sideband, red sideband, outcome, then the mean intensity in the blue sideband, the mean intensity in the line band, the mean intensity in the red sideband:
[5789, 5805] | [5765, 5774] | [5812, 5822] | 0.68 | 25.3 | 23.4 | 23.8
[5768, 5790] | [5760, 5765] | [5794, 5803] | 0.24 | 22.8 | 23.9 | 25.8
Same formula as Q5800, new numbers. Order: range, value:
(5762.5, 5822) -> 23.5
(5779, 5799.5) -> 22.8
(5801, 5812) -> 22.5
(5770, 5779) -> 27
